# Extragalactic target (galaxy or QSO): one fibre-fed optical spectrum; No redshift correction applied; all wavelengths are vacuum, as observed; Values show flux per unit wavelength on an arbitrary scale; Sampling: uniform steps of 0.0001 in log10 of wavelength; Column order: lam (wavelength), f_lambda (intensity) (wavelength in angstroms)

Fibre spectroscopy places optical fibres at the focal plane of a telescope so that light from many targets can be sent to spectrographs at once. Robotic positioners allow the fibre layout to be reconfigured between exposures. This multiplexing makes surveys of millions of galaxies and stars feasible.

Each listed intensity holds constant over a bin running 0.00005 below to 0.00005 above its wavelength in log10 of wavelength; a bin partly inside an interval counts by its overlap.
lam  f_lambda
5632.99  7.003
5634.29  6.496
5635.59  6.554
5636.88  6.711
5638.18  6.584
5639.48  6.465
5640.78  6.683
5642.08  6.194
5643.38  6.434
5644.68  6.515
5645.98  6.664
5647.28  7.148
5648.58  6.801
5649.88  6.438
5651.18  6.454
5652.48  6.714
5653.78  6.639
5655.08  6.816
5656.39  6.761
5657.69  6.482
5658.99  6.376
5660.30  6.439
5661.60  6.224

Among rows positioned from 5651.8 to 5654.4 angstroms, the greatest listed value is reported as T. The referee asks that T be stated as 6.714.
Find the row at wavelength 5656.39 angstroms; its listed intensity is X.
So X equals 6.761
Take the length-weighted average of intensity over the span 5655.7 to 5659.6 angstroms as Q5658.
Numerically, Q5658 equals 6.54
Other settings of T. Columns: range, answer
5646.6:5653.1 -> 7.148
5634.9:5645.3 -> 6.711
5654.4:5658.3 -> 6.816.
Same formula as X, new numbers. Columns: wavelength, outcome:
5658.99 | 6.376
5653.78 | 6.639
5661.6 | 6.224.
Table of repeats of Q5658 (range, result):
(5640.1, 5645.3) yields 6.45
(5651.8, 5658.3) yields 6.68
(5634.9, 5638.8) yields 6.62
